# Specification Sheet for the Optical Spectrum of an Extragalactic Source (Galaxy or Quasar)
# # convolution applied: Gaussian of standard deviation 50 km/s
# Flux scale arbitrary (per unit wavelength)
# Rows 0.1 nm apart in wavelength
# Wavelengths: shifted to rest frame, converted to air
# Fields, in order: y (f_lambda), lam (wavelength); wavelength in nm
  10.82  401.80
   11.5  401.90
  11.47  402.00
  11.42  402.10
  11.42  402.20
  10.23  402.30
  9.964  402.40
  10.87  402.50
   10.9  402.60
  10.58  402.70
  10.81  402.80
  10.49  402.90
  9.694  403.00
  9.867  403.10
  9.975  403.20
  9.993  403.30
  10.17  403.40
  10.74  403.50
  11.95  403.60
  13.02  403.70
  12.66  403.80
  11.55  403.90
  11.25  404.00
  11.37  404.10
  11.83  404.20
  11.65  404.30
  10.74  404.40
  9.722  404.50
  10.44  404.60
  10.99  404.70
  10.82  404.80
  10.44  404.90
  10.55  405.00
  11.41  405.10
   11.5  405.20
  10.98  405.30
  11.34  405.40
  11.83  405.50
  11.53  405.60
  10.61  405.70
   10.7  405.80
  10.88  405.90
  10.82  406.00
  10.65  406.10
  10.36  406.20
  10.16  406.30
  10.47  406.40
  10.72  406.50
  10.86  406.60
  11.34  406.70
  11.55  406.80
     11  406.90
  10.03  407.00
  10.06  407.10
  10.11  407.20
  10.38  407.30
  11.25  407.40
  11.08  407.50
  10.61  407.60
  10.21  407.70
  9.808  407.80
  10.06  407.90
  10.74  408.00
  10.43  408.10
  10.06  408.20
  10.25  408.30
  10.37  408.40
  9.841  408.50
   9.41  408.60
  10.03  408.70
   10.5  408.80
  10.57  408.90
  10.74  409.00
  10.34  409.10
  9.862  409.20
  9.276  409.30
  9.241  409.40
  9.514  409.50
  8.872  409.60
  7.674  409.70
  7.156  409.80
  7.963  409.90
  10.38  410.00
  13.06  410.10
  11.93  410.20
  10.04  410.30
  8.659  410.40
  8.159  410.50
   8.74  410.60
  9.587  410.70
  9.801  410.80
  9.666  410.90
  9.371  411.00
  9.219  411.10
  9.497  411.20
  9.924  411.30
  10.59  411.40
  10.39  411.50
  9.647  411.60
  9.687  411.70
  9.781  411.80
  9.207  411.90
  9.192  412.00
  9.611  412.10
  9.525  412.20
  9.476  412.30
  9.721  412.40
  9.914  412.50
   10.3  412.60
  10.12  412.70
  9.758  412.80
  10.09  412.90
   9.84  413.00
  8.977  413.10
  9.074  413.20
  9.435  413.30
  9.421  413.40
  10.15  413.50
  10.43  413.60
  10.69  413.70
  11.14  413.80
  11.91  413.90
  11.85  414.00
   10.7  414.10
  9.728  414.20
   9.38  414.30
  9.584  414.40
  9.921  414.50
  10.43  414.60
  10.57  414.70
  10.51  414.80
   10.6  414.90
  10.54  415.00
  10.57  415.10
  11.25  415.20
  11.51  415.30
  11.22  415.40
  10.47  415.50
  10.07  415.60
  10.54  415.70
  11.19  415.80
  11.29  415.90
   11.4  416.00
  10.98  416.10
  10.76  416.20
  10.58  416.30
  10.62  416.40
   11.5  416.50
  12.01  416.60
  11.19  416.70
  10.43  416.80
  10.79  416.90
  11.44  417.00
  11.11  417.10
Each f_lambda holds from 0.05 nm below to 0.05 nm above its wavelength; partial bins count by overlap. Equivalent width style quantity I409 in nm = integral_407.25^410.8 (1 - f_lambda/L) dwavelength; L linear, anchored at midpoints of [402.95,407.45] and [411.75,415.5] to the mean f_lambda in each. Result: 0.22 nm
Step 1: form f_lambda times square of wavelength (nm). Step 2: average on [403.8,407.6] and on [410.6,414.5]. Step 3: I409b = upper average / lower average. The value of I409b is 0.9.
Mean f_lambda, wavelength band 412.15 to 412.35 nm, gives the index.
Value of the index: 9.5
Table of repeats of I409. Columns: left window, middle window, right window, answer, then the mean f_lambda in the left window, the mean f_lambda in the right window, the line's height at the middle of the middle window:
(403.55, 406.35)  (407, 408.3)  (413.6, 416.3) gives 0.08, 11.1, 10.7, 11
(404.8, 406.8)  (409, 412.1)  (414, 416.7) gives 0.36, 10.9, 10.7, 10.8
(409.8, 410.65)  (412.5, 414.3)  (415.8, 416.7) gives 0.05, 9.71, 11.1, 10.5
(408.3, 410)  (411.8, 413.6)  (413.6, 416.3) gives 0.10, 9.51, 10.7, 10.2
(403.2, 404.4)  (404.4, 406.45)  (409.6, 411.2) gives 0.02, 11.4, 9.41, 10.9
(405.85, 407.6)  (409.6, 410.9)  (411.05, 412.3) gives 0.07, 10.7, 9.68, 9.97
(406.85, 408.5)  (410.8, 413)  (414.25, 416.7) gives 0.17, 10.4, 10.7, 10.6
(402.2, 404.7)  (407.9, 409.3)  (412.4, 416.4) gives 0.06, 10.9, 10.4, 10.7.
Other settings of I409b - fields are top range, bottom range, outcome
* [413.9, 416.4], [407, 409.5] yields 1.08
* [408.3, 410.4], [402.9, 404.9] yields 0.92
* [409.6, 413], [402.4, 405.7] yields 0.91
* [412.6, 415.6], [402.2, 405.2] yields 1.00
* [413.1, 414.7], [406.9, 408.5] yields 1.02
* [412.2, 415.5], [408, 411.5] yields 1.07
